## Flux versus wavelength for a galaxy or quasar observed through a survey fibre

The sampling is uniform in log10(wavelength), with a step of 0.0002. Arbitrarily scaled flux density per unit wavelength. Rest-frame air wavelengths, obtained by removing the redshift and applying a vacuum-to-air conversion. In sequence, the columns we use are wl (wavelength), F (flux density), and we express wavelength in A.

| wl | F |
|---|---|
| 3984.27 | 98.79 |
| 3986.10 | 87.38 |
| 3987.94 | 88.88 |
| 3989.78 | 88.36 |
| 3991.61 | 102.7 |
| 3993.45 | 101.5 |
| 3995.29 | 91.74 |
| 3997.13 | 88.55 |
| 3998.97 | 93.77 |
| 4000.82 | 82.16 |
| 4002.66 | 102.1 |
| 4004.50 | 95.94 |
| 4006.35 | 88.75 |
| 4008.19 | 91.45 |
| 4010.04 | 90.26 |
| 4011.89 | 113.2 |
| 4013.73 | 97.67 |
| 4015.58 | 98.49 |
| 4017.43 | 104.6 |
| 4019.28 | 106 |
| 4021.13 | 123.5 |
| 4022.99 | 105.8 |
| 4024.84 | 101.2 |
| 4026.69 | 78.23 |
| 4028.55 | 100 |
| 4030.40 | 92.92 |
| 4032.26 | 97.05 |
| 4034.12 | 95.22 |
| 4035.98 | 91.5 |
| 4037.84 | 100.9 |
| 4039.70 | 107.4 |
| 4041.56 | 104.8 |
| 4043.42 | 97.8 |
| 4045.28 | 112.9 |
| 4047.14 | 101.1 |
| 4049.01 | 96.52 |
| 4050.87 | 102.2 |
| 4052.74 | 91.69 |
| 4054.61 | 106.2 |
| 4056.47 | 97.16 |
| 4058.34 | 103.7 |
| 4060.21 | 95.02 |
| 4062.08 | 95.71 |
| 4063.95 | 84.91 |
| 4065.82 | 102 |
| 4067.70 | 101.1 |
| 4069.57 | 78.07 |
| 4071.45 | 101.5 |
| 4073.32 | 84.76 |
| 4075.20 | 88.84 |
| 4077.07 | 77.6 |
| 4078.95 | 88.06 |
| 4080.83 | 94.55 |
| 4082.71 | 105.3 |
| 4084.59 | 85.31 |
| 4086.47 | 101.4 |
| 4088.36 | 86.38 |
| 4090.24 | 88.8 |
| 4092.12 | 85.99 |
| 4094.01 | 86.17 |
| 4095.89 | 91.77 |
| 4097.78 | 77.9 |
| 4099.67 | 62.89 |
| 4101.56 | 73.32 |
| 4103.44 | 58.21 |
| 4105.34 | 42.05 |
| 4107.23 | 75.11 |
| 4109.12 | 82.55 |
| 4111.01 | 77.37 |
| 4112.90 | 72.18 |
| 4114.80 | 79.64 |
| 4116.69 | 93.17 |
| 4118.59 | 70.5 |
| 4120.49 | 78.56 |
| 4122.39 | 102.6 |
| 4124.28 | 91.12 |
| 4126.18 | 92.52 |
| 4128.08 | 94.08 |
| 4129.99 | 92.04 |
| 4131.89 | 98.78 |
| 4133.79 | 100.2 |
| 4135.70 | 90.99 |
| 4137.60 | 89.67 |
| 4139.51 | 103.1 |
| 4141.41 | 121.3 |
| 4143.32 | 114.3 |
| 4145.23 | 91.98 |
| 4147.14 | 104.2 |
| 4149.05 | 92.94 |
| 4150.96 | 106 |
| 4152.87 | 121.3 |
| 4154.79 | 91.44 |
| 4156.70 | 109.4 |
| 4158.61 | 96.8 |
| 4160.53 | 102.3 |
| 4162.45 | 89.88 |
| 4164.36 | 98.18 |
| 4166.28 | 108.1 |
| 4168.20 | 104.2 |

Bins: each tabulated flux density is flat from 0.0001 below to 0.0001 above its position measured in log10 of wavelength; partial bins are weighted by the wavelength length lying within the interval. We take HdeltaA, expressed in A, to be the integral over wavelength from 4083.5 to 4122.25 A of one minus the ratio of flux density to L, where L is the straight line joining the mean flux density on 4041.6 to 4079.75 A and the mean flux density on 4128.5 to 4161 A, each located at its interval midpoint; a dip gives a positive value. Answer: 7.6 A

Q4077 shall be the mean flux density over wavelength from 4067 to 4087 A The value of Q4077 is 91.2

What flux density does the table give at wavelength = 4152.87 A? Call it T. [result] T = 121.3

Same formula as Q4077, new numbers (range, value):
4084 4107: 78.1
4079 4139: 84.7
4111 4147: 93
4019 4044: 100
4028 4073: 98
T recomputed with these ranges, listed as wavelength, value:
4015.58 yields 98.49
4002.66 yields 102.1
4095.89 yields 91.77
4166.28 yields 108.1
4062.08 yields 95.71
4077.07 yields 77.6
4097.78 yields 77.9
